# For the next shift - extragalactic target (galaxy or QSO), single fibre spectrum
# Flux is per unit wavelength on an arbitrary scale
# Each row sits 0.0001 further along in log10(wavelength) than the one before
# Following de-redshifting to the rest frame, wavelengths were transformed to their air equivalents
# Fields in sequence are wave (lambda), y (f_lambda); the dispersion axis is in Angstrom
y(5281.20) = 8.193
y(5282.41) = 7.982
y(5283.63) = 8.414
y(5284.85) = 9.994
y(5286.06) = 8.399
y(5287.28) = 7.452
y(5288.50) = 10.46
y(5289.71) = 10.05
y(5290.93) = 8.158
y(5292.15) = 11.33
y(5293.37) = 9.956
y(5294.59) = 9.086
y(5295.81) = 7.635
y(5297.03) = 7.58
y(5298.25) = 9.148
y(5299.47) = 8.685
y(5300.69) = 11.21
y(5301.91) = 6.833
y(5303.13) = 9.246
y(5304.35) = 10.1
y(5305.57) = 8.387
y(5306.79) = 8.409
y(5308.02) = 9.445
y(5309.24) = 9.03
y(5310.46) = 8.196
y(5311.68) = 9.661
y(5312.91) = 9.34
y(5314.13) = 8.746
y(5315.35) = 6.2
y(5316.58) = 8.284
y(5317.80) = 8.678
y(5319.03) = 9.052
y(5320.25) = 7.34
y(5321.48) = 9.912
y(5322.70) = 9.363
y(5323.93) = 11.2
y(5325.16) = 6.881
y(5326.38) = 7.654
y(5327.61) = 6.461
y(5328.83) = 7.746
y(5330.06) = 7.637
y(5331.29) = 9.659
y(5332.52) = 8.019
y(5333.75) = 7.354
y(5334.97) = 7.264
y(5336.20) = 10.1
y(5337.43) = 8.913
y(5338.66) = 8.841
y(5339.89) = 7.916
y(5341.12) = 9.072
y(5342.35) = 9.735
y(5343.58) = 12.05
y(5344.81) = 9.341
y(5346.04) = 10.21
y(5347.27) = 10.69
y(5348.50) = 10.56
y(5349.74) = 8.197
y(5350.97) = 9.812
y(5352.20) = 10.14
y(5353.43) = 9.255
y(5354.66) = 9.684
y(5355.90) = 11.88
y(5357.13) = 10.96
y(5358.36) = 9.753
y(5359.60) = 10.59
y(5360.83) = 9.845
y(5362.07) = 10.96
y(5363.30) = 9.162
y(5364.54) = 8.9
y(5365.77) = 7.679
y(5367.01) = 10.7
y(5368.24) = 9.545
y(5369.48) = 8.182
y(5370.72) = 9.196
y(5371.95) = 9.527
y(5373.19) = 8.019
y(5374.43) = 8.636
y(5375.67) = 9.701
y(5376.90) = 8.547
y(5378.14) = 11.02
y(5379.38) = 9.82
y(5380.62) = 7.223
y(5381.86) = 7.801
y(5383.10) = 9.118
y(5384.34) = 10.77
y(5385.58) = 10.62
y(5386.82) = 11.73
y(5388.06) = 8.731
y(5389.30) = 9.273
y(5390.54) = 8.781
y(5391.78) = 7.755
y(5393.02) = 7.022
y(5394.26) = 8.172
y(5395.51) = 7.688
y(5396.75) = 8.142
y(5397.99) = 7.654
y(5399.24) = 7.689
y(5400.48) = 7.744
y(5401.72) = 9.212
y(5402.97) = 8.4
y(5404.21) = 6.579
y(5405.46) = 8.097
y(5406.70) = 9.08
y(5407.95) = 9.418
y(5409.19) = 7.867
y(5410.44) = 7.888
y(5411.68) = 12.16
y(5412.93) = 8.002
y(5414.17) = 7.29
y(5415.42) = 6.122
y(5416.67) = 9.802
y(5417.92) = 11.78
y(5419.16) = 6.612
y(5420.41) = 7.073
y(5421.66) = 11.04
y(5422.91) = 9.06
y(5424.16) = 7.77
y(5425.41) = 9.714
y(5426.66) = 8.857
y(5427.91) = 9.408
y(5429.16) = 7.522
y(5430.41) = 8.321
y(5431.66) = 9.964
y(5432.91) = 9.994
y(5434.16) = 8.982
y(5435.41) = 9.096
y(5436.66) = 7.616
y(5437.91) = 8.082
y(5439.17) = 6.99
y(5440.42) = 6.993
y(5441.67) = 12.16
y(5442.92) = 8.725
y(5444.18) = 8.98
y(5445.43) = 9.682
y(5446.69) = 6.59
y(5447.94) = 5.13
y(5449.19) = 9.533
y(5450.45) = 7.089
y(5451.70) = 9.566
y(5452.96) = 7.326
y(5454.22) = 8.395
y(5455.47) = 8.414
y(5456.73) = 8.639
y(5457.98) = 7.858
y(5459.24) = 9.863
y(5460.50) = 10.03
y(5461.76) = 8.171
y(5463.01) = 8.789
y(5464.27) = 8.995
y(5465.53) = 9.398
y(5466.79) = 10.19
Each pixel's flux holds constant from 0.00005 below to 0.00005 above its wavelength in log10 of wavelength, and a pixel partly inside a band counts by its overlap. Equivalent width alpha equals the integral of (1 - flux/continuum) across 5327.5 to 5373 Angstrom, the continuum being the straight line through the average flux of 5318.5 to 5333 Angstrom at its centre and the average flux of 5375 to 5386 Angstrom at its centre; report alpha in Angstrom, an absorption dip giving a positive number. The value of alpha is -2.6 Angstrom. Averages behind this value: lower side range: 8.41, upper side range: 9.38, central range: 9.36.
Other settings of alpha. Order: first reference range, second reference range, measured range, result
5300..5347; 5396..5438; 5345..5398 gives -4.1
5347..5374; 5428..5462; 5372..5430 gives 2.6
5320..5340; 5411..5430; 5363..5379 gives -1.1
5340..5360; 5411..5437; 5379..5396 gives 1.0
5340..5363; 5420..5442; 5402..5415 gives 1.0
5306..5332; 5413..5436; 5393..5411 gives 1.3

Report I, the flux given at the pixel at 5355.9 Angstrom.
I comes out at 11.88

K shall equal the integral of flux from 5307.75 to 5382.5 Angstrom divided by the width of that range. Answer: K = 9.1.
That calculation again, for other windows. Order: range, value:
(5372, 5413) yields 8.76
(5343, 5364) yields 10.2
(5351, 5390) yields 9.58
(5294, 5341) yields 8.56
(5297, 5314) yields 8.99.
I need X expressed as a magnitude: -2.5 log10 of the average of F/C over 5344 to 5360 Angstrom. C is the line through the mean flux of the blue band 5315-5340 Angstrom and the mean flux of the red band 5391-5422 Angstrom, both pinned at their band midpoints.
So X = -0.21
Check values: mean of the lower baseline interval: 8.34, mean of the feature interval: 10.1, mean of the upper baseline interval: 8.31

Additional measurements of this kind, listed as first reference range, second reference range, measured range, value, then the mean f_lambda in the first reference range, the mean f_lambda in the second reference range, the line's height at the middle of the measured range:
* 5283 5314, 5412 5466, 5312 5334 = 0.08 mag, 9.04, 8.61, 8.97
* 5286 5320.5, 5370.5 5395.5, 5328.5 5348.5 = -0.02 mag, 8.85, 9.04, 8.93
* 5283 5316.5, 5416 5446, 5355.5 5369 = -0.12 mag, 8.92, 8.92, 8.92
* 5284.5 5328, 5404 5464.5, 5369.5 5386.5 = -0.06 mag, 8.83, 8.61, 8.7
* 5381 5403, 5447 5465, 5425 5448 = -0.02 mag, 8.67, 8.39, 8.48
